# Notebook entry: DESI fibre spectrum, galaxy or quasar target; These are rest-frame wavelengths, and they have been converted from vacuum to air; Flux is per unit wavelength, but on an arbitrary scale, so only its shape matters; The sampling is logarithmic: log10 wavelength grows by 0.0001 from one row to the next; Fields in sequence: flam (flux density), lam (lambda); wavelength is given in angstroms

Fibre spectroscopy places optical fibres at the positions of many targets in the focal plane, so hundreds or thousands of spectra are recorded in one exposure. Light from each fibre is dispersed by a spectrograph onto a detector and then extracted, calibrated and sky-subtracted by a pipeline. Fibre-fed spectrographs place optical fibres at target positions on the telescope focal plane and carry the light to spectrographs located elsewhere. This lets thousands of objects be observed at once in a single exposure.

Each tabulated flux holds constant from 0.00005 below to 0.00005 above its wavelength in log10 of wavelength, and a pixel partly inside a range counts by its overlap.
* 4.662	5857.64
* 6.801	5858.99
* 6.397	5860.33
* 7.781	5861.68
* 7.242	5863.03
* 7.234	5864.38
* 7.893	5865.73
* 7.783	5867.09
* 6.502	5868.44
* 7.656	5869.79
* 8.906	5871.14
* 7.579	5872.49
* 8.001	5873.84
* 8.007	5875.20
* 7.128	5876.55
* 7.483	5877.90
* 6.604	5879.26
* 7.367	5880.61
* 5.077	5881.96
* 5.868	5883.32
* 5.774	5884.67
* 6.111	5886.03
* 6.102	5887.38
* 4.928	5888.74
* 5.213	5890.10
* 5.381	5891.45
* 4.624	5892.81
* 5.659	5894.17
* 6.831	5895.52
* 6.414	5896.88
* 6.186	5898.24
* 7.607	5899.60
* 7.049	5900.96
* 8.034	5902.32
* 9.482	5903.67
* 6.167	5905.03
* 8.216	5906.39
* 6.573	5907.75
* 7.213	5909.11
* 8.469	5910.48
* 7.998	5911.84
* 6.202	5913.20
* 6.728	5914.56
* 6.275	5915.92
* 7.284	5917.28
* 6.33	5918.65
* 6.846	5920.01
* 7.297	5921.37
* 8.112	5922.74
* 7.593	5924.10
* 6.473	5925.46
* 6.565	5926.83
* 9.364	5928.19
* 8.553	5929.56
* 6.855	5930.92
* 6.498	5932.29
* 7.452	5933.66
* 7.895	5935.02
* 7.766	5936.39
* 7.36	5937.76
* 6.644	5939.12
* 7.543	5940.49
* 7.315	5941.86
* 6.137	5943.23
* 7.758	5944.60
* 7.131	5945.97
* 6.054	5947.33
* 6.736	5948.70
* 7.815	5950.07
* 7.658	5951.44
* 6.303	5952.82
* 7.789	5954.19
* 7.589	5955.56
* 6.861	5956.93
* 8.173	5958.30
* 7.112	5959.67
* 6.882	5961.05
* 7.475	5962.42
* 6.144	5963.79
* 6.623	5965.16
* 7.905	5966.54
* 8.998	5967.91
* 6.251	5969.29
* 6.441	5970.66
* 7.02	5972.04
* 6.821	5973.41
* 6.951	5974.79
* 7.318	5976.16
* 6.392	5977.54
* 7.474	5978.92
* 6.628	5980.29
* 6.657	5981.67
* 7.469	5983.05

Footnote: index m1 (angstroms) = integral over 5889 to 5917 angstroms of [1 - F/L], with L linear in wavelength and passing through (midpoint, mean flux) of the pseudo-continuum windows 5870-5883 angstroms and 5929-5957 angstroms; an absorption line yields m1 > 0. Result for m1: 1.9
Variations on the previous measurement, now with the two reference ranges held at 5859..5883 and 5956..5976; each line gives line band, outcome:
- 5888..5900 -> 2.4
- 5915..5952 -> -0.2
